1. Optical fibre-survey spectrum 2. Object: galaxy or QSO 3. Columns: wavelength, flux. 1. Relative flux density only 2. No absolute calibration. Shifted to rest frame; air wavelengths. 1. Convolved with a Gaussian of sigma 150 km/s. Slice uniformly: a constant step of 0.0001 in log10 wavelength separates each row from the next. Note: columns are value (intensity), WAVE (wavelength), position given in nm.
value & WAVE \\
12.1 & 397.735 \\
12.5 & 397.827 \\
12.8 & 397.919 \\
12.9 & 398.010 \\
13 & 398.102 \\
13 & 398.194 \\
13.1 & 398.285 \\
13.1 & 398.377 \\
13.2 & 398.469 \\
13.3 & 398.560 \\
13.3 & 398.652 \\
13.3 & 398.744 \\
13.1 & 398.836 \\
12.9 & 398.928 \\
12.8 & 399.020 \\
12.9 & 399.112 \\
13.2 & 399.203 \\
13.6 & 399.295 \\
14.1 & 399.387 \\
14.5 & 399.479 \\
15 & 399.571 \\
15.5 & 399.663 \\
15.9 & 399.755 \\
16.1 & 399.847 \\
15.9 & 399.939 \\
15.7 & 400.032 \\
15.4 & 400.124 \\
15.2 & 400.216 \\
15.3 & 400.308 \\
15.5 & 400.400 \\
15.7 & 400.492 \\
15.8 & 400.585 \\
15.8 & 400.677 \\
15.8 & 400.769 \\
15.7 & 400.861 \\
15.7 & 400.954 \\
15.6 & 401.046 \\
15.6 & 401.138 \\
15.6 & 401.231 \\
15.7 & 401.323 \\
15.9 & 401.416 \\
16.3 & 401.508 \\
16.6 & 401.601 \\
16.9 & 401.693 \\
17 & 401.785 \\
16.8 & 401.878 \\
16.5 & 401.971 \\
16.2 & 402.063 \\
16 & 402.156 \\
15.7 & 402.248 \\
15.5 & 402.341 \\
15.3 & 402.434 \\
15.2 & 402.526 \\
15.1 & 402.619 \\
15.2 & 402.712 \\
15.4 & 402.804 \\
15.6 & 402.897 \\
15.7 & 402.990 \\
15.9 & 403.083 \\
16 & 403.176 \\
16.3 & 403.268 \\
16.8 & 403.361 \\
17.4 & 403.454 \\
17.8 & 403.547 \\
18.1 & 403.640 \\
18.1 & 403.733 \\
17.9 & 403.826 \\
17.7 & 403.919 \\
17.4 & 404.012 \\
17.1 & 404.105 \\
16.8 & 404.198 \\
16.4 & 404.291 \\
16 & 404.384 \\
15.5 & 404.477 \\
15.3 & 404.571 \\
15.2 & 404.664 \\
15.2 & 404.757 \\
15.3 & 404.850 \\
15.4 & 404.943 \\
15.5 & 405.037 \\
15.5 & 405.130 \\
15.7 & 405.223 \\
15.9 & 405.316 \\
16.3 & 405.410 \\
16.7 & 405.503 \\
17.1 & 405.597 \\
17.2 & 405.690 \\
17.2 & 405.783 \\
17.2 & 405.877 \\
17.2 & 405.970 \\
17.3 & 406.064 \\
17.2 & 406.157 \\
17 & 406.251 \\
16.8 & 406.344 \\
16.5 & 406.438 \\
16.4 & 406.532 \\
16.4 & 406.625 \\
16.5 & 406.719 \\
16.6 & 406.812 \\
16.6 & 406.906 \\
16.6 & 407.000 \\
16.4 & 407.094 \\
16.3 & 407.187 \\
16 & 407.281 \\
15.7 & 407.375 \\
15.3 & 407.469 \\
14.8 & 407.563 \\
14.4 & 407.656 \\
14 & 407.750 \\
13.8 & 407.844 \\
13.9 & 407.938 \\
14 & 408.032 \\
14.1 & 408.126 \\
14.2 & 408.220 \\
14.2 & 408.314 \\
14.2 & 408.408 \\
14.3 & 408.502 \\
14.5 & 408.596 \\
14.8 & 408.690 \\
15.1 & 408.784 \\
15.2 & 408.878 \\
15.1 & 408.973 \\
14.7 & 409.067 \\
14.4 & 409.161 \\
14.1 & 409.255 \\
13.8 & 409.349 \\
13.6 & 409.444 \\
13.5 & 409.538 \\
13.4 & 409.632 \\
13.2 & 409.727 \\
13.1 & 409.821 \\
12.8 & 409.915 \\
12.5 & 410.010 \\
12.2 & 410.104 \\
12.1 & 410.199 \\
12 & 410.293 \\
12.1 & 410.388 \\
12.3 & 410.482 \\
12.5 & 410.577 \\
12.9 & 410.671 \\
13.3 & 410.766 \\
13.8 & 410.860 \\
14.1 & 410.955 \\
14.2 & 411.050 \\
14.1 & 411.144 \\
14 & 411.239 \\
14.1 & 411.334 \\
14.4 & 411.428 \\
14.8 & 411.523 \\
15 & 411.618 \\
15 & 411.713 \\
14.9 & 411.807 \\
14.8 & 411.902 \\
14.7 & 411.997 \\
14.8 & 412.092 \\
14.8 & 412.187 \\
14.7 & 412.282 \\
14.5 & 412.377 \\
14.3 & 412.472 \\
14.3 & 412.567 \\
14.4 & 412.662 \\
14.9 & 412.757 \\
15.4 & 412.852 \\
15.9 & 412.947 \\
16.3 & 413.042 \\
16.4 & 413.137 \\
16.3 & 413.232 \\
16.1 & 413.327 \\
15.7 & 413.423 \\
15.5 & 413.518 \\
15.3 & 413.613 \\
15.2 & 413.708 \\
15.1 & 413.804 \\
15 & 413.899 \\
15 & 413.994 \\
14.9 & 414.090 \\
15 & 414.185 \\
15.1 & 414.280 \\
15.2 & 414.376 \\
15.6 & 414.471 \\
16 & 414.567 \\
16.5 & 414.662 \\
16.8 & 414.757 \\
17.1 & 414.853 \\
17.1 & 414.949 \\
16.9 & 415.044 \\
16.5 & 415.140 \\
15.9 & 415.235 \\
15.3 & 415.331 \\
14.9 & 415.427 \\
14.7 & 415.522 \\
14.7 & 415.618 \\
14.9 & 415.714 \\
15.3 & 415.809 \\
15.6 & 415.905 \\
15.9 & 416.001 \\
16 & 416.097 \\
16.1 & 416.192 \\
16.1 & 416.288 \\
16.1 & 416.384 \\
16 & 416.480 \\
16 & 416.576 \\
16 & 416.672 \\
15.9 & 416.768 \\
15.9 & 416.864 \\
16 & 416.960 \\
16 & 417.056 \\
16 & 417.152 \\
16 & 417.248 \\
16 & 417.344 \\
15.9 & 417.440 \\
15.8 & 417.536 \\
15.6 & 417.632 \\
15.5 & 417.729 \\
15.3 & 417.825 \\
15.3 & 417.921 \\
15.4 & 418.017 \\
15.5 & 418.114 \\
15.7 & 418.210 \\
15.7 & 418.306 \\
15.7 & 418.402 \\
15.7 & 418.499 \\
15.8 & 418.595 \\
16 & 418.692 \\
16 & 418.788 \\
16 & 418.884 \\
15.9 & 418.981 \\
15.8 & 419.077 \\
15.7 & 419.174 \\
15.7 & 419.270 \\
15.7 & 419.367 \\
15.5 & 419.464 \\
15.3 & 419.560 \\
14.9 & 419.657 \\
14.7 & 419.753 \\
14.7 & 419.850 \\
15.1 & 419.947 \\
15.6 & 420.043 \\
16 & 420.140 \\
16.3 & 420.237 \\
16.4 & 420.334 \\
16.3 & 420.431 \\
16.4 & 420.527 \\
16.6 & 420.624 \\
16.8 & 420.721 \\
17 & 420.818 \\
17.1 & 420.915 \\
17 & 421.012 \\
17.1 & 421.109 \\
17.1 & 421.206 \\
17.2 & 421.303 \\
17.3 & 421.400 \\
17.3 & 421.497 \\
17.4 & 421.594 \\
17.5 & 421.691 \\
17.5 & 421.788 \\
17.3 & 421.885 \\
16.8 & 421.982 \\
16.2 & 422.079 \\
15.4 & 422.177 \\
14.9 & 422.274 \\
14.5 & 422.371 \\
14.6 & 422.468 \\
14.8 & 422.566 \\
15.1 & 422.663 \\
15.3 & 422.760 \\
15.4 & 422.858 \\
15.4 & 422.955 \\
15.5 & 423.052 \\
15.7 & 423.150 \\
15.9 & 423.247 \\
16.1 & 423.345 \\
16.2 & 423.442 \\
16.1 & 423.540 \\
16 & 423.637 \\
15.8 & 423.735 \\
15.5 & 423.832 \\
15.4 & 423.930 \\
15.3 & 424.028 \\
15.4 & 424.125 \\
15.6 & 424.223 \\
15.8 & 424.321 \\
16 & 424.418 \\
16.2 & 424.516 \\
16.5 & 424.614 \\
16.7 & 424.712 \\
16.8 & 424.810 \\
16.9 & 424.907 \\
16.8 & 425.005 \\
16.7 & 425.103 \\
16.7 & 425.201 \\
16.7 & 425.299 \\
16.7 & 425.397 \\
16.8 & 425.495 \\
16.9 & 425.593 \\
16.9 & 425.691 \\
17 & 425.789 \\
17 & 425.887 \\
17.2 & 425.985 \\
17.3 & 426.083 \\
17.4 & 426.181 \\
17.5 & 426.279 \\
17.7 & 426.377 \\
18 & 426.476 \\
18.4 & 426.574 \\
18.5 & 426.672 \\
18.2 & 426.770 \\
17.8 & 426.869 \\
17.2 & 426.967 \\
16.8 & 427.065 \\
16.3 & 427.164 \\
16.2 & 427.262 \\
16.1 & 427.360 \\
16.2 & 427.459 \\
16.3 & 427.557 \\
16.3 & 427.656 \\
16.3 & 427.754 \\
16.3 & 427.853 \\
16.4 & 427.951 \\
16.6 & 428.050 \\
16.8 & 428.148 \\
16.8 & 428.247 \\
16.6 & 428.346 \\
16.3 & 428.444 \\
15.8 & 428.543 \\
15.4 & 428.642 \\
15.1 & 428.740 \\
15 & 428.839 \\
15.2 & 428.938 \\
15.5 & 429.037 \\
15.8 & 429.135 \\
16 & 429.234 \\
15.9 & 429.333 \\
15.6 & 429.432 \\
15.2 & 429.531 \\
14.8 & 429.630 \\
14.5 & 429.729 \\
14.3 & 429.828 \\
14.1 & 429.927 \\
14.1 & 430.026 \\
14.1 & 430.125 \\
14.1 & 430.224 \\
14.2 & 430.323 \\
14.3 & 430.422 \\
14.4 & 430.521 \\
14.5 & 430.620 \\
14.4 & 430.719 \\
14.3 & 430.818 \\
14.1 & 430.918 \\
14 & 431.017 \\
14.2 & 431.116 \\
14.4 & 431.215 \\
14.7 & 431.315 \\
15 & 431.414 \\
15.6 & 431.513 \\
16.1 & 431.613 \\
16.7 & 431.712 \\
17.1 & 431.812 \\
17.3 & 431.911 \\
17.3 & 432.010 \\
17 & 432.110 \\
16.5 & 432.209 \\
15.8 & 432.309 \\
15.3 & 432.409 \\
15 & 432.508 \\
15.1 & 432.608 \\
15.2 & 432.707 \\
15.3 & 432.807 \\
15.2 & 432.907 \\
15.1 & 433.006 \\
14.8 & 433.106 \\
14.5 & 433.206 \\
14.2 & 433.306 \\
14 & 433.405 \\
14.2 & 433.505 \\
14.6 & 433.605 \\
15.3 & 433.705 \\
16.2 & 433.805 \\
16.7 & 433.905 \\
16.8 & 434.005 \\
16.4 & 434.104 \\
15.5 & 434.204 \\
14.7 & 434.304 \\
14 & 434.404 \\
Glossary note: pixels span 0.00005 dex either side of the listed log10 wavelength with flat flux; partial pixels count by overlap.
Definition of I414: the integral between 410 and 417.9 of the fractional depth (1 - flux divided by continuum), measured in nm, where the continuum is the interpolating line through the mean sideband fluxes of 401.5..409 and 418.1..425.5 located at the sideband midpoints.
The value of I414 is 0.45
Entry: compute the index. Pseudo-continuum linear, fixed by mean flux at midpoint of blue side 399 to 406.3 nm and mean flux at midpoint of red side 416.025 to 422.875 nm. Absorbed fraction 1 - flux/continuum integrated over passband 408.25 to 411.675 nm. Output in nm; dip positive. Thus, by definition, 0.480 nm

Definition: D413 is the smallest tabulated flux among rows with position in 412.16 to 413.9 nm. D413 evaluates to 14.3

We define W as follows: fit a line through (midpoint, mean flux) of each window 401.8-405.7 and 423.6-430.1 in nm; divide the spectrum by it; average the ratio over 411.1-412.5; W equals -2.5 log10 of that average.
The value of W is 0.12 mag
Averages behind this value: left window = 16.2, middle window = 14.6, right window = 16.3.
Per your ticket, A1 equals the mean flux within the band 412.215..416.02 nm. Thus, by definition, 15.5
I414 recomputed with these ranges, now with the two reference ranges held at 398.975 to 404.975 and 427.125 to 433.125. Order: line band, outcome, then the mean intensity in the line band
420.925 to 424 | -0.11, 16.1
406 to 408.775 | 0.05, 15.5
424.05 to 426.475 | -0.19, 16.7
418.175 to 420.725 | -0.03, 15.8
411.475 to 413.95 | 0.08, 15.2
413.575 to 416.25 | 0.00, 15.6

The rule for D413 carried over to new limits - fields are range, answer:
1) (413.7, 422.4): 14.5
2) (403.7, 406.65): 15.2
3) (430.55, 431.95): 14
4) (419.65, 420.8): 14.7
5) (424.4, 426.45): 16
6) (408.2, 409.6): 13.5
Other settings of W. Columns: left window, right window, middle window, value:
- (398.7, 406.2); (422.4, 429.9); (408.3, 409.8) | 0.123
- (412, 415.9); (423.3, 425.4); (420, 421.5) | -0.052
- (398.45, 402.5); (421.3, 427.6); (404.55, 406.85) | -0.061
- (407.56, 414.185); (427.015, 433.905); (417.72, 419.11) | -0.069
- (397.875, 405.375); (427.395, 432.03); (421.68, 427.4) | -0.070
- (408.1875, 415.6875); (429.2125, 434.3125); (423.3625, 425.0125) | -0.076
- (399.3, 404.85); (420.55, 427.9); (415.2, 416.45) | 0.055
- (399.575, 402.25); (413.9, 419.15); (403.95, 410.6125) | 0.051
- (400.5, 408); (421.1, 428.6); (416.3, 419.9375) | 0.046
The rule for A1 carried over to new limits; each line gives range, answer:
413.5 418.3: 15.7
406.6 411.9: 14.3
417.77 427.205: 16.3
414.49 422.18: 16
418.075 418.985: 15.8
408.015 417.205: 14.8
